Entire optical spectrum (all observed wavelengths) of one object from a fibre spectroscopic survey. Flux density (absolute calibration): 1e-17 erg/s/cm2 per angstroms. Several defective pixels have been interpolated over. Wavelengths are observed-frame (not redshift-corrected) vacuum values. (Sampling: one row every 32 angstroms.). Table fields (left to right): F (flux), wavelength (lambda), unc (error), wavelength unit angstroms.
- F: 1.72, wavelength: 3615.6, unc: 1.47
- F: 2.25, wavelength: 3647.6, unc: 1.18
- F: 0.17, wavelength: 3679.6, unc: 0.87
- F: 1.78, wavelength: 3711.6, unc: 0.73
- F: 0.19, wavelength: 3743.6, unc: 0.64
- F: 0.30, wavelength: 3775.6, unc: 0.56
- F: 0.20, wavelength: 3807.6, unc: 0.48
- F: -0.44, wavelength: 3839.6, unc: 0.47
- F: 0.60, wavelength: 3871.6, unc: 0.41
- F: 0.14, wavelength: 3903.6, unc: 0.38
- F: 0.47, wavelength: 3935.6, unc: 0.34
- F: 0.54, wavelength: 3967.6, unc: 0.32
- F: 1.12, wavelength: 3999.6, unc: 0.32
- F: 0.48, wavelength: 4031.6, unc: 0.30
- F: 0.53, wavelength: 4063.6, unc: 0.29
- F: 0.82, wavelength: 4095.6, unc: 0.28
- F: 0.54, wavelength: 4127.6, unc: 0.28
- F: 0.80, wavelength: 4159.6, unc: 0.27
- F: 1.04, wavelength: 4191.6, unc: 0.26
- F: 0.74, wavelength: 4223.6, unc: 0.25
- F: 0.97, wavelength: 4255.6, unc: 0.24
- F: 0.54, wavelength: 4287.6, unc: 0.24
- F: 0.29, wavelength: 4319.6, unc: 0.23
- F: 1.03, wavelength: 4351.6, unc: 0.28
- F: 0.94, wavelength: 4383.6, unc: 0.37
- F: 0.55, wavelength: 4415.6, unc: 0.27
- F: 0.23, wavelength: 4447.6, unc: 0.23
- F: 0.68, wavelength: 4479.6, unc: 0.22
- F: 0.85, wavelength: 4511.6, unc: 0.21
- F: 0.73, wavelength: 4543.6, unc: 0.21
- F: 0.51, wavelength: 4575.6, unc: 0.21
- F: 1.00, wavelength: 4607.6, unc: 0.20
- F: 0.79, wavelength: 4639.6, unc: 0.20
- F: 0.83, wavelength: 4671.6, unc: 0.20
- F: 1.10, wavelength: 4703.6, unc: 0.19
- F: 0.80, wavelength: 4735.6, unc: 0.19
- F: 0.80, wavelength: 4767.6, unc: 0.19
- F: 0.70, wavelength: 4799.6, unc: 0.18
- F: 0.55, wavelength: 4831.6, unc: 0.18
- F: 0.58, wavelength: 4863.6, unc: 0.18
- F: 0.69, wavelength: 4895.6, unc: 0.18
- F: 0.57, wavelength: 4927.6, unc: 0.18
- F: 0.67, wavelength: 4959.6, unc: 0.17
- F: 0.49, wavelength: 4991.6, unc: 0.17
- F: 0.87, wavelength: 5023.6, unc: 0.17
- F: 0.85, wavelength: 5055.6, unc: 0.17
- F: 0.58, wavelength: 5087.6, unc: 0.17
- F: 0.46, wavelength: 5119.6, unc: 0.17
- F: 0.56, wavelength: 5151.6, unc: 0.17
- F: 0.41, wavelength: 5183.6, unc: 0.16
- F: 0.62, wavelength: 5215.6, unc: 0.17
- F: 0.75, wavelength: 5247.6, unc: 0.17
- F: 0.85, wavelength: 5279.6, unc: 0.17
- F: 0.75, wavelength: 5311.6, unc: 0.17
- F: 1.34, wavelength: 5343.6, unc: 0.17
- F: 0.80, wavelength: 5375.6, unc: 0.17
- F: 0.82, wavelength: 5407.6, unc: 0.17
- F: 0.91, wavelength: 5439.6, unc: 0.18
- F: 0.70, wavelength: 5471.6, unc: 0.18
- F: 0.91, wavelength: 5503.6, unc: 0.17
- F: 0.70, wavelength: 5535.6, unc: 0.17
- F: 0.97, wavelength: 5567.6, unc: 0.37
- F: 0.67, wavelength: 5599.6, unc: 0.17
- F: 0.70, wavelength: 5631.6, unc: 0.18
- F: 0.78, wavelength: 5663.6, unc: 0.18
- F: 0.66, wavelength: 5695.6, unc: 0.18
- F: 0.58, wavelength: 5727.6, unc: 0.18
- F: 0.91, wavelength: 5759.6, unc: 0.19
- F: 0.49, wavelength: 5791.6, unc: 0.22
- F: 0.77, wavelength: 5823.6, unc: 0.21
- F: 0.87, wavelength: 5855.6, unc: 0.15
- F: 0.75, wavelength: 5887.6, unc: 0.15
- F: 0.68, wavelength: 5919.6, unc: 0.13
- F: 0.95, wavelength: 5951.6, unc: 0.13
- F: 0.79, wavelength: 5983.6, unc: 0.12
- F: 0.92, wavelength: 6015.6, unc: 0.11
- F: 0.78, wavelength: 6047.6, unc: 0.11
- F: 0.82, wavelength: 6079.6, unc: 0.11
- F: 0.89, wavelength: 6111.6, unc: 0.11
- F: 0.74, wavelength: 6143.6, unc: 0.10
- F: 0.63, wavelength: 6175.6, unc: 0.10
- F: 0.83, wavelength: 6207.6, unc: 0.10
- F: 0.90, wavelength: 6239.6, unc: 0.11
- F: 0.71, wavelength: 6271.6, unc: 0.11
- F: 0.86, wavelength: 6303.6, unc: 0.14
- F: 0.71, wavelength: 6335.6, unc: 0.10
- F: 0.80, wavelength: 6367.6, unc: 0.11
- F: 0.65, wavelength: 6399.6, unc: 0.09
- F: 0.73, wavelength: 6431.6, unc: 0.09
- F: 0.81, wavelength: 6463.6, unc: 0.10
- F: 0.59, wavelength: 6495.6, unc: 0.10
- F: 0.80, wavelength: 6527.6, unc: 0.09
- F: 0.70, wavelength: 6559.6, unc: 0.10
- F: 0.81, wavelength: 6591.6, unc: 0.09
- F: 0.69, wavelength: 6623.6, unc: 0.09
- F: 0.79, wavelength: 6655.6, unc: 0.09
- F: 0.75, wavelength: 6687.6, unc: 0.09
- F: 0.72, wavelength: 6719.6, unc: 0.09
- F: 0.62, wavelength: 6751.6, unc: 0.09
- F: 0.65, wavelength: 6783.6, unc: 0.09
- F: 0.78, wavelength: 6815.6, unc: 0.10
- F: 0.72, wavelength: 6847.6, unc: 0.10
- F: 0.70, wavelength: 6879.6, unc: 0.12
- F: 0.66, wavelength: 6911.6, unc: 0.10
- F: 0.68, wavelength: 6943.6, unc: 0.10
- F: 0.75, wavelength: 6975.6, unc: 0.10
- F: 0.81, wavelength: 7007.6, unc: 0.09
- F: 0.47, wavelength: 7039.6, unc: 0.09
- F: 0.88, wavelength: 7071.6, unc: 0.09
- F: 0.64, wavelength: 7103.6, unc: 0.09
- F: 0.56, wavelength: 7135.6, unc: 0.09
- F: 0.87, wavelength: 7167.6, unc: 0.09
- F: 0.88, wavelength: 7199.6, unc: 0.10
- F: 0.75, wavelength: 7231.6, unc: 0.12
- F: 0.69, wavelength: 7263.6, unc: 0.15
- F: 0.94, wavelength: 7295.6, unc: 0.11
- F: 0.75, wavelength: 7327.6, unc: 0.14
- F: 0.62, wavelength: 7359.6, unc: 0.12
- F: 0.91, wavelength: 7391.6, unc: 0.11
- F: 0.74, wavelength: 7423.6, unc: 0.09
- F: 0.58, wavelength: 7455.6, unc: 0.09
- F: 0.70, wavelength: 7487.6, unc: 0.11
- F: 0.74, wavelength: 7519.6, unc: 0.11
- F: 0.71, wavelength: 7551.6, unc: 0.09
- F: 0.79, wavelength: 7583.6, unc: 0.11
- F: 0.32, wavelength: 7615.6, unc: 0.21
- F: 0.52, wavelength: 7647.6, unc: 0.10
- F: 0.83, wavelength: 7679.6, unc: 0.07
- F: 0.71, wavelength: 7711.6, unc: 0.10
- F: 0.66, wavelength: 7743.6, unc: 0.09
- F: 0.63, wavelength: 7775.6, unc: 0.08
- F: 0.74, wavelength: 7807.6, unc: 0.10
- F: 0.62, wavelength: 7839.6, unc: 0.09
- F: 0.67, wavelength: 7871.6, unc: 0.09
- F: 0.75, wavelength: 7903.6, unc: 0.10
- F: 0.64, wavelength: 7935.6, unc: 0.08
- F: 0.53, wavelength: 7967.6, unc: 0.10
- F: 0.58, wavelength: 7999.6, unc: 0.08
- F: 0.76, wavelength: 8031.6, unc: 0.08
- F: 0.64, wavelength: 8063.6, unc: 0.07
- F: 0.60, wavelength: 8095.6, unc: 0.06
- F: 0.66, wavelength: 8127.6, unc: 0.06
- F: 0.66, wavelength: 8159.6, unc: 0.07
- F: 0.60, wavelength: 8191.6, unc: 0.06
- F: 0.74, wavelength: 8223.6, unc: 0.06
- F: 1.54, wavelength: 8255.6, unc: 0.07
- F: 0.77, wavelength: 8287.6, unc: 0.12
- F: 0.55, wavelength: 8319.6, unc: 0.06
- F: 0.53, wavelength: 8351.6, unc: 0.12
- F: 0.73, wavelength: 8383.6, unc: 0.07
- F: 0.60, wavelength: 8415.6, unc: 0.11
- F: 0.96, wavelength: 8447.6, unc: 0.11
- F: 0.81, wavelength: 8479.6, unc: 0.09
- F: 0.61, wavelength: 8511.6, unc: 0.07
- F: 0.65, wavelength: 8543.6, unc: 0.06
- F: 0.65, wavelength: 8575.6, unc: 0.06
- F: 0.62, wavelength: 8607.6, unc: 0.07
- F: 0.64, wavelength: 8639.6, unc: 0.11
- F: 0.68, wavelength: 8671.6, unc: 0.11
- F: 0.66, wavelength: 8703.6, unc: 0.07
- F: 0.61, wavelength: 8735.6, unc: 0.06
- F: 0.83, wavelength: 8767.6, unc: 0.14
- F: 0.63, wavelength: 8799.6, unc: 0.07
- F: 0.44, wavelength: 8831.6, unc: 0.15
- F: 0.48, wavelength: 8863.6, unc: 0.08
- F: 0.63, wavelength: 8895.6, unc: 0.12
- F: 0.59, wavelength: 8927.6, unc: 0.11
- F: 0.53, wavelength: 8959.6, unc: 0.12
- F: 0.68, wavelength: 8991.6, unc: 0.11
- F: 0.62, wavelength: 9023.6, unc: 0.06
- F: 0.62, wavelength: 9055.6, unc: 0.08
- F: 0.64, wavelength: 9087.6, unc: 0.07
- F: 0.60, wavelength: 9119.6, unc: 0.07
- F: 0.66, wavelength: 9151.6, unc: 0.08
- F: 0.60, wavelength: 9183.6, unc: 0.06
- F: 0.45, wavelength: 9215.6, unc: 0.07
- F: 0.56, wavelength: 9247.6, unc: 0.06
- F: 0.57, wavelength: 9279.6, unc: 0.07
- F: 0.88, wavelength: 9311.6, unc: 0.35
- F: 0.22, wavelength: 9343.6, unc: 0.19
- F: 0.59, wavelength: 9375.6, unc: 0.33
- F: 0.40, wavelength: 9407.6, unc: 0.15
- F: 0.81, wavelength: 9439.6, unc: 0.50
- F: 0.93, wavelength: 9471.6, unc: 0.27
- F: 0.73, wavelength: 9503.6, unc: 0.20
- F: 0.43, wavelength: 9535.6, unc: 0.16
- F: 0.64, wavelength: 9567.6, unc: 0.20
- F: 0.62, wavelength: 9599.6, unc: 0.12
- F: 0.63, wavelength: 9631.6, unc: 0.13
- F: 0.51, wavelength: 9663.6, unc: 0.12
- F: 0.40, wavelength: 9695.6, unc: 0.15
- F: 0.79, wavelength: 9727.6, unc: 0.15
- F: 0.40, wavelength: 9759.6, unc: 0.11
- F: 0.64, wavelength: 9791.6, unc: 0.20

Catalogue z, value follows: 0.26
